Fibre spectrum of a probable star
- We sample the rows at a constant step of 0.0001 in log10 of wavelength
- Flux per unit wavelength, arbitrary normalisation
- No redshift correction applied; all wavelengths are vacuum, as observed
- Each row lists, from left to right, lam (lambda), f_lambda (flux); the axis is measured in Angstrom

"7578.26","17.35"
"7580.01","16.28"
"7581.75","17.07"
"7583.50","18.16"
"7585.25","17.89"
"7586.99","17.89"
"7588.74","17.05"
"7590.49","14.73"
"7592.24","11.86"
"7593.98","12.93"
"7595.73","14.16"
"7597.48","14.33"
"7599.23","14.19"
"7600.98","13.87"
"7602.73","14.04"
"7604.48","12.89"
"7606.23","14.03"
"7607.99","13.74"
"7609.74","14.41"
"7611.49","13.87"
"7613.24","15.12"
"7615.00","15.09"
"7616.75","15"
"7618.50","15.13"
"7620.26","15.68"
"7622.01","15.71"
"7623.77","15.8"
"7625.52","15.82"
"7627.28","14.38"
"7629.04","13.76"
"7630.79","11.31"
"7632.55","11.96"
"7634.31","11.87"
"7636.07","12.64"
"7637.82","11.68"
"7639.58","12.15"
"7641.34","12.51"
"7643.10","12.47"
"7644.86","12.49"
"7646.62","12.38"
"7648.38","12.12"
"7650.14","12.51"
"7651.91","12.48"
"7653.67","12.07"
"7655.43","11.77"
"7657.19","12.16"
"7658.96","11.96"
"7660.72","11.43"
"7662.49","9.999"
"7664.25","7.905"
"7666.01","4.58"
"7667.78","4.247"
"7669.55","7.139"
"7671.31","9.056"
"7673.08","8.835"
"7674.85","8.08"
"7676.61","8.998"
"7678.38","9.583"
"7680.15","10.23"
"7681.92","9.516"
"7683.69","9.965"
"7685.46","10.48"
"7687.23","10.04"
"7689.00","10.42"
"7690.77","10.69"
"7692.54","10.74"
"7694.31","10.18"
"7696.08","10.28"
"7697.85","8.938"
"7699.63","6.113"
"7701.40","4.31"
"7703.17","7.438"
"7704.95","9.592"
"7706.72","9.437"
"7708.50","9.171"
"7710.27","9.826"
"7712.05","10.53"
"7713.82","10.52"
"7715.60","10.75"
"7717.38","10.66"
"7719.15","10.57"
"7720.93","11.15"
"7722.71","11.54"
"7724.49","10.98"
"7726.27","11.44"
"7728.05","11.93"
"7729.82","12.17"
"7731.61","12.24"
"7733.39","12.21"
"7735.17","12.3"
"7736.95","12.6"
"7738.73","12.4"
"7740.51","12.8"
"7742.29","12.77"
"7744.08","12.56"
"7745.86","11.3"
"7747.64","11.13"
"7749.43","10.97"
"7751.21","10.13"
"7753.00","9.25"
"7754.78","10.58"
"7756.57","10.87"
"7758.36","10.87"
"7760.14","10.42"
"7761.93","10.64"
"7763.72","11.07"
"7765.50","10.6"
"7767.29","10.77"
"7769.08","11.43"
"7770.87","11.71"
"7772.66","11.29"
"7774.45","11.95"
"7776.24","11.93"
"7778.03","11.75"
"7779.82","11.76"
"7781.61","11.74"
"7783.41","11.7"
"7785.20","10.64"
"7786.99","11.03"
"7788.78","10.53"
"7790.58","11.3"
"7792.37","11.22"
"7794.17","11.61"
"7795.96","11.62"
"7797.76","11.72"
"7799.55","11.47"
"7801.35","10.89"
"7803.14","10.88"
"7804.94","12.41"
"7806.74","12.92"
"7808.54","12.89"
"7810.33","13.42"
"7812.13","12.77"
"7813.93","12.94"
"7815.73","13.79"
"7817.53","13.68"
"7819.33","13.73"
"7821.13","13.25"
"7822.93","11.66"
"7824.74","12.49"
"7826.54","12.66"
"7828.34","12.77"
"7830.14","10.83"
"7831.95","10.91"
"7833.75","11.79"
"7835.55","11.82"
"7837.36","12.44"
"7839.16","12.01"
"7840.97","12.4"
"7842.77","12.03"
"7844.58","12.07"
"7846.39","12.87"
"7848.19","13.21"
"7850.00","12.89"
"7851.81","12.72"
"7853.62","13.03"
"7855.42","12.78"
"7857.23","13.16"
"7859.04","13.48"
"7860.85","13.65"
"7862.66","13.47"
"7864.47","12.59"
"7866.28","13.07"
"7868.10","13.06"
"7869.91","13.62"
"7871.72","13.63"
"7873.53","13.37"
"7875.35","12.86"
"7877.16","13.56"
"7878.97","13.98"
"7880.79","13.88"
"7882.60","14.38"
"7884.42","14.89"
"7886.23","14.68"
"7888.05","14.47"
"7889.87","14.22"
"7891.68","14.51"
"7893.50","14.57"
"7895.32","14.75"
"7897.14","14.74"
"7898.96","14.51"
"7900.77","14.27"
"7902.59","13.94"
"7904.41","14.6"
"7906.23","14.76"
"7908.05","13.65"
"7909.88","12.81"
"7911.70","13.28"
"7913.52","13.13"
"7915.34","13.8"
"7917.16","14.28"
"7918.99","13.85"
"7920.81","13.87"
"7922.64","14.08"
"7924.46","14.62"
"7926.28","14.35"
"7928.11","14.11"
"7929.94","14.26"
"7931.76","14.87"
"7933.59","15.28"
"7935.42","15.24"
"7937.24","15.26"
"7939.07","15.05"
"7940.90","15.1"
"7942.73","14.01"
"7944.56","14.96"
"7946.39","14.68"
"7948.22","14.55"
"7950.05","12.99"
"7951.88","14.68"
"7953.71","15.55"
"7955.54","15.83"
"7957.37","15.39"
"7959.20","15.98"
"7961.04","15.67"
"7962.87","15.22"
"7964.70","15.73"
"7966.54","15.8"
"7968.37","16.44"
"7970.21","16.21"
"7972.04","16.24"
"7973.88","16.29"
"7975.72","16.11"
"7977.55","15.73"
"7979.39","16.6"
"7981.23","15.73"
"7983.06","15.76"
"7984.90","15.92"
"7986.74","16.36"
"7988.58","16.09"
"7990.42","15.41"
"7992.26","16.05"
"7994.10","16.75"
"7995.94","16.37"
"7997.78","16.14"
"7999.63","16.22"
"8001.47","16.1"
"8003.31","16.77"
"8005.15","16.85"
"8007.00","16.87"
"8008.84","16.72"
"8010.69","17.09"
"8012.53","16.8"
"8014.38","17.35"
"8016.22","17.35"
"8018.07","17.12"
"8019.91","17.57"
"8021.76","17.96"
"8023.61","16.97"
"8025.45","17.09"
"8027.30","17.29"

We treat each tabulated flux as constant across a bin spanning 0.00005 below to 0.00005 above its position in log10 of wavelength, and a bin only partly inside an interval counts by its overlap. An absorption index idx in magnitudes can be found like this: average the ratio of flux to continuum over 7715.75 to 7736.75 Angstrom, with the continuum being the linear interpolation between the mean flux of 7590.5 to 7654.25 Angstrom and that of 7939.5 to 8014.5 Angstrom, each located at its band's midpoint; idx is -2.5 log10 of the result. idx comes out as 0.224 mag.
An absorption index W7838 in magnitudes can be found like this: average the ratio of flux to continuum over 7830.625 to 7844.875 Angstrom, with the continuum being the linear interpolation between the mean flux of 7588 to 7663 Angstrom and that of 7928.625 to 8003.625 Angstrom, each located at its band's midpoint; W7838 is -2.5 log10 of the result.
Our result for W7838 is 0.234 mag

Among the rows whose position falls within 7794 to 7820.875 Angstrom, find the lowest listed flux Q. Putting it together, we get 10.88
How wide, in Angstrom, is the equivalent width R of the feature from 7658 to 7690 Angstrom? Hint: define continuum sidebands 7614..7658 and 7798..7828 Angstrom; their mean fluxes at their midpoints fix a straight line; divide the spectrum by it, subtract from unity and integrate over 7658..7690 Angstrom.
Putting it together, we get 9.9 Angstrom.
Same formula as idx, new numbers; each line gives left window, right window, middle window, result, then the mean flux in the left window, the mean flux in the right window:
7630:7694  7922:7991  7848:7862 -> 0.045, 10.5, 15.3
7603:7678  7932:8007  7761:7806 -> 0.200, 12.1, 15.7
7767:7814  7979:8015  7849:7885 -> 0.004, 11.7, 16.4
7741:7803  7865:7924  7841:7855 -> 0.021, 11.2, 14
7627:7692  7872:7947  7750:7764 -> 0.155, 10.7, 14.3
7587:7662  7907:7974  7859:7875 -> 0.092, 13.5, 14.8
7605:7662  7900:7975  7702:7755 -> 0.241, 13.3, 14.8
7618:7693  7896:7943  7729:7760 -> 0.064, 11.3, 14.3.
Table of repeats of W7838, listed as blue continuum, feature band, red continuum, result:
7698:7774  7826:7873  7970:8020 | 0.05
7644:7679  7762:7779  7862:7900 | 0.06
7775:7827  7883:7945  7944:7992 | 0.01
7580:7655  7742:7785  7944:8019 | 0.31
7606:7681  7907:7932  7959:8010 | 0.11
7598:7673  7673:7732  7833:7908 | 0.27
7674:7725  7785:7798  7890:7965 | 0.04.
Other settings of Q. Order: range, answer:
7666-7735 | 4.247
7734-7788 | 9.25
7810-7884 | 10.83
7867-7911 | 12.81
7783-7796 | 10.53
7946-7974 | 12.99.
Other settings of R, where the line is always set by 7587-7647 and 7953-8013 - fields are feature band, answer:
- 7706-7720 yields 4.1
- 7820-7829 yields 1.5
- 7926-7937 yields 0.8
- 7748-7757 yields 2.6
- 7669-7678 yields 3.6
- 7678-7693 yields 4.3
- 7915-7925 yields 1.1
